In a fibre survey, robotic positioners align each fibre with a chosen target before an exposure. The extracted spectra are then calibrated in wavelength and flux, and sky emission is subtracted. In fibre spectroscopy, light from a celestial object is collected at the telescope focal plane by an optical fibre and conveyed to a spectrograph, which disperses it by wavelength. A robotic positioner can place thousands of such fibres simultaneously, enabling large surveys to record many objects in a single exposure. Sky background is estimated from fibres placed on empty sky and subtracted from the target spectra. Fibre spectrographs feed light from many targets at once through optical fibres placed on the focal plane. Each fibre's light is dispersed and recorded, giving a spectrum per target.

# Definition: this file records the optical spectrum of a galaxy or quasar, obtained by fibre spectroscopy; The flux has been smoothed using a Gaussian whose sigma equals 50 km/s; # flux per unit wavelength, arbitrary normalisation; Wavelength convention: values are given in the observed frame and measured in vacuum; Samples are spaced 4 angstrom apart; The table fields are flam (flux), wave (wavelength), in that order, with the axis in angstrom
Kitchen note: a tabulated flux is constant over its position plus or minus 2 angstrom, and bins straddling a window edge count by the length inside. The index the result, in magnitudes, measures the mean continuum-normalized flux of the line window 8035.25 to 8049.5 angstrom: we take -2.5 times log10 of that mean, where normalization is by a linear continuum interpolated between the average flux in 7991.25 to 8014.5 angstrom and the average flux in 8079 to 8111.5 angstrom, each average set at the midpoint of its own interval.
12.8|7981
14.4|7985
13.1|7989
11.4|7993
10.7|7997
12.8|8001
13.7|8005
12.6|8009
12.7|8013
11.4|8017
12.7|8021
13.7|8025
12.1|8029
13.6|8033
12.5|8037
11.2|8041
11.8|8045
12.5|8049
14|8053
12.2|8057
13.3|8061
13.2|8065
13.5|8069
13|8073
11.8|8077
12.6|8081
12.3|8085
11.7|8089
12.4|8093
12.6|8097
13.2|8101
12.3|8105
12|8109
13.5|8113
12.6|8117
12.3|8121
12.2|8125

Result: 0.04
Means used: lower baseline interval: 12.3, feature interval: 11.9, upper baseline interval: 12.4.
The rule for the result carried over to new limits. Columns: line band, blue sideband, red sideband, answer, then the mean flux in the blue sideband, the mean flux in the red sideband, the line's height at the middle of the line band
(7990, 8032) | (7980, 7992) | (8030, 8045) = 0.03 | 13.3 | 12.3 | 12.8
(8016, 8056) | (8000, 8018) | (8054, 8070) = 0.03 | 12.7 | 13.1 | 12.9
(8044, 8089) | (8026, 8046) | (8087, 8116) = -0.03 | 12.3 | 12.5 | 12.4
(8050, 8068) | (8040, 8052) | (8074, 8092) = -0.09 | 12.1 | 12.2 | 12.1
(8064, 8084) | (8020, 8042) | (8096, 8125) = -0.01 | 12.7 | 12.6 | 12.7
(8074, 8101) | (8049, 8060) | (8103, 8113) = 0.03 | 13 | 12.4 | 12.6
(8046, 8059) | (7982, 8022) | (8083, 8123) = -0.03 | 12.6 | 12.5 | 12.5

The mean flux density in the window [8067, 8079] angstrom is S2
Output 12.8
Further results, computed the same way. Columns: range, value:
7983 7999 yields 12.4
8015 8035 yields 12.7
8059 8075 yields 13.2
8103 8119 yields 12.6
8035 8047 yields 11.8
